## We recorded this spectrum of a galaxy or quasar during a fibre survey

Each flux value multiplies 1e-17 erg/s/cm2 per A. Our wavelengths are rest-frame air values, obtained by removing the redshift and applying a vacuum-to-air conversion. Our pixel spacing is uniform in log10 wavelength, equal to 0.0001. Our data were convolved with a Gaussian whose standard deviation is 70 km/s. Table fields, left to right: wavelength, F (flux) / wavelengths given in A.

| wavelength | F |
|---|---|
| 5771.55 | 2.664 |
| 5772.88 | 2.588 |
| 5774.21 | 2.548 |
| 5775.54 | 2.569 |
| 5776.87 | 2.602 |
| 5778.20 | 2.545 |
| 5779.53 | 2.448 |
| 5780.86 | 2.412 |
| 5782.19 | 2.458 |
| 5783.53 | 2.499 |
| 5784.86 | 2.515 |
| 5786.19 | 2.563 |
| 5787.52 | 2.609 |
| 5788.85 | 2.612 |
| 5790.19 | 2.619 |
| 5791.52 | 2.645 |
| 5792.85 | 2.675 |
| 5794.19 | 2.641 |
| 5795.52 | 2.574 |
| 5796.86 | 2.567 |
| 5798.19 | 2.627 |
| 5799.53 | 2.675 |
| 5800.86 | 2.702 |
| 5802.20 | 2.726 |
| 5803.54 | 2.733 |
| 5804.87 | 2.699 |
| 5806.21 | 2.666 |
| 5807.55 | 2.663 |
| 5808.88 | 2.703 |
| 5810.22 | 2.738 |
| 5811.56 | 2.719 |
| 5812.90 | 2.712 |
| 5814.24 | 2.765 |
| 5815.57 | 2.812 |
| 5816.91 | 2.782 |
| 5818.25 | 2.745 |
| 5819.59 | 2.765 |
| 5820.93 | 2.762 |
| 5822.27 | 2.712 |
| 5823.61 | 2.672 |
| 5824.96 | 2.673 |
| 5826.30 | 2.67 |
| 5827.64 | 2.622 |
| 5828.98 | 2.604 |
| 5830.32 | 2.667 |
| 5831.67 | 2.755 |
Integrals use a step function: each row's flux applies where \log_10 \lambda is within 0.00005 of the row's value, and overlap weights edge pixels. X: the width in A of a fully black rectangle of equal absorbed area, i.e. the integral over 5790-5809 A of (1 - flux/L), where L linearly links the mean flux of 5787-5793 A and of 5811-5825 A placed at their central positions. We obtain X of 0.0 A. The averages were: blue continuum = 2.63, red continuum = 2.74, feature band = 2.66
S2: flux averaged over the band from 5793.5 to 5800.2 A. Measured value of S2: 2.62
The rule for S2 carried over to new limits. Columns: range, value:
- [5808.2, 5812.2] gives 2.72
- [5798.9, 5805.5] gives 2.71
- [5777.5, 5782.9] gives 2.46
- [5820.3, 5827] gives 2.7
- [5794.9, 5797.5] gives 2.57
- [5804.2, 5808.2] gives 2.68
